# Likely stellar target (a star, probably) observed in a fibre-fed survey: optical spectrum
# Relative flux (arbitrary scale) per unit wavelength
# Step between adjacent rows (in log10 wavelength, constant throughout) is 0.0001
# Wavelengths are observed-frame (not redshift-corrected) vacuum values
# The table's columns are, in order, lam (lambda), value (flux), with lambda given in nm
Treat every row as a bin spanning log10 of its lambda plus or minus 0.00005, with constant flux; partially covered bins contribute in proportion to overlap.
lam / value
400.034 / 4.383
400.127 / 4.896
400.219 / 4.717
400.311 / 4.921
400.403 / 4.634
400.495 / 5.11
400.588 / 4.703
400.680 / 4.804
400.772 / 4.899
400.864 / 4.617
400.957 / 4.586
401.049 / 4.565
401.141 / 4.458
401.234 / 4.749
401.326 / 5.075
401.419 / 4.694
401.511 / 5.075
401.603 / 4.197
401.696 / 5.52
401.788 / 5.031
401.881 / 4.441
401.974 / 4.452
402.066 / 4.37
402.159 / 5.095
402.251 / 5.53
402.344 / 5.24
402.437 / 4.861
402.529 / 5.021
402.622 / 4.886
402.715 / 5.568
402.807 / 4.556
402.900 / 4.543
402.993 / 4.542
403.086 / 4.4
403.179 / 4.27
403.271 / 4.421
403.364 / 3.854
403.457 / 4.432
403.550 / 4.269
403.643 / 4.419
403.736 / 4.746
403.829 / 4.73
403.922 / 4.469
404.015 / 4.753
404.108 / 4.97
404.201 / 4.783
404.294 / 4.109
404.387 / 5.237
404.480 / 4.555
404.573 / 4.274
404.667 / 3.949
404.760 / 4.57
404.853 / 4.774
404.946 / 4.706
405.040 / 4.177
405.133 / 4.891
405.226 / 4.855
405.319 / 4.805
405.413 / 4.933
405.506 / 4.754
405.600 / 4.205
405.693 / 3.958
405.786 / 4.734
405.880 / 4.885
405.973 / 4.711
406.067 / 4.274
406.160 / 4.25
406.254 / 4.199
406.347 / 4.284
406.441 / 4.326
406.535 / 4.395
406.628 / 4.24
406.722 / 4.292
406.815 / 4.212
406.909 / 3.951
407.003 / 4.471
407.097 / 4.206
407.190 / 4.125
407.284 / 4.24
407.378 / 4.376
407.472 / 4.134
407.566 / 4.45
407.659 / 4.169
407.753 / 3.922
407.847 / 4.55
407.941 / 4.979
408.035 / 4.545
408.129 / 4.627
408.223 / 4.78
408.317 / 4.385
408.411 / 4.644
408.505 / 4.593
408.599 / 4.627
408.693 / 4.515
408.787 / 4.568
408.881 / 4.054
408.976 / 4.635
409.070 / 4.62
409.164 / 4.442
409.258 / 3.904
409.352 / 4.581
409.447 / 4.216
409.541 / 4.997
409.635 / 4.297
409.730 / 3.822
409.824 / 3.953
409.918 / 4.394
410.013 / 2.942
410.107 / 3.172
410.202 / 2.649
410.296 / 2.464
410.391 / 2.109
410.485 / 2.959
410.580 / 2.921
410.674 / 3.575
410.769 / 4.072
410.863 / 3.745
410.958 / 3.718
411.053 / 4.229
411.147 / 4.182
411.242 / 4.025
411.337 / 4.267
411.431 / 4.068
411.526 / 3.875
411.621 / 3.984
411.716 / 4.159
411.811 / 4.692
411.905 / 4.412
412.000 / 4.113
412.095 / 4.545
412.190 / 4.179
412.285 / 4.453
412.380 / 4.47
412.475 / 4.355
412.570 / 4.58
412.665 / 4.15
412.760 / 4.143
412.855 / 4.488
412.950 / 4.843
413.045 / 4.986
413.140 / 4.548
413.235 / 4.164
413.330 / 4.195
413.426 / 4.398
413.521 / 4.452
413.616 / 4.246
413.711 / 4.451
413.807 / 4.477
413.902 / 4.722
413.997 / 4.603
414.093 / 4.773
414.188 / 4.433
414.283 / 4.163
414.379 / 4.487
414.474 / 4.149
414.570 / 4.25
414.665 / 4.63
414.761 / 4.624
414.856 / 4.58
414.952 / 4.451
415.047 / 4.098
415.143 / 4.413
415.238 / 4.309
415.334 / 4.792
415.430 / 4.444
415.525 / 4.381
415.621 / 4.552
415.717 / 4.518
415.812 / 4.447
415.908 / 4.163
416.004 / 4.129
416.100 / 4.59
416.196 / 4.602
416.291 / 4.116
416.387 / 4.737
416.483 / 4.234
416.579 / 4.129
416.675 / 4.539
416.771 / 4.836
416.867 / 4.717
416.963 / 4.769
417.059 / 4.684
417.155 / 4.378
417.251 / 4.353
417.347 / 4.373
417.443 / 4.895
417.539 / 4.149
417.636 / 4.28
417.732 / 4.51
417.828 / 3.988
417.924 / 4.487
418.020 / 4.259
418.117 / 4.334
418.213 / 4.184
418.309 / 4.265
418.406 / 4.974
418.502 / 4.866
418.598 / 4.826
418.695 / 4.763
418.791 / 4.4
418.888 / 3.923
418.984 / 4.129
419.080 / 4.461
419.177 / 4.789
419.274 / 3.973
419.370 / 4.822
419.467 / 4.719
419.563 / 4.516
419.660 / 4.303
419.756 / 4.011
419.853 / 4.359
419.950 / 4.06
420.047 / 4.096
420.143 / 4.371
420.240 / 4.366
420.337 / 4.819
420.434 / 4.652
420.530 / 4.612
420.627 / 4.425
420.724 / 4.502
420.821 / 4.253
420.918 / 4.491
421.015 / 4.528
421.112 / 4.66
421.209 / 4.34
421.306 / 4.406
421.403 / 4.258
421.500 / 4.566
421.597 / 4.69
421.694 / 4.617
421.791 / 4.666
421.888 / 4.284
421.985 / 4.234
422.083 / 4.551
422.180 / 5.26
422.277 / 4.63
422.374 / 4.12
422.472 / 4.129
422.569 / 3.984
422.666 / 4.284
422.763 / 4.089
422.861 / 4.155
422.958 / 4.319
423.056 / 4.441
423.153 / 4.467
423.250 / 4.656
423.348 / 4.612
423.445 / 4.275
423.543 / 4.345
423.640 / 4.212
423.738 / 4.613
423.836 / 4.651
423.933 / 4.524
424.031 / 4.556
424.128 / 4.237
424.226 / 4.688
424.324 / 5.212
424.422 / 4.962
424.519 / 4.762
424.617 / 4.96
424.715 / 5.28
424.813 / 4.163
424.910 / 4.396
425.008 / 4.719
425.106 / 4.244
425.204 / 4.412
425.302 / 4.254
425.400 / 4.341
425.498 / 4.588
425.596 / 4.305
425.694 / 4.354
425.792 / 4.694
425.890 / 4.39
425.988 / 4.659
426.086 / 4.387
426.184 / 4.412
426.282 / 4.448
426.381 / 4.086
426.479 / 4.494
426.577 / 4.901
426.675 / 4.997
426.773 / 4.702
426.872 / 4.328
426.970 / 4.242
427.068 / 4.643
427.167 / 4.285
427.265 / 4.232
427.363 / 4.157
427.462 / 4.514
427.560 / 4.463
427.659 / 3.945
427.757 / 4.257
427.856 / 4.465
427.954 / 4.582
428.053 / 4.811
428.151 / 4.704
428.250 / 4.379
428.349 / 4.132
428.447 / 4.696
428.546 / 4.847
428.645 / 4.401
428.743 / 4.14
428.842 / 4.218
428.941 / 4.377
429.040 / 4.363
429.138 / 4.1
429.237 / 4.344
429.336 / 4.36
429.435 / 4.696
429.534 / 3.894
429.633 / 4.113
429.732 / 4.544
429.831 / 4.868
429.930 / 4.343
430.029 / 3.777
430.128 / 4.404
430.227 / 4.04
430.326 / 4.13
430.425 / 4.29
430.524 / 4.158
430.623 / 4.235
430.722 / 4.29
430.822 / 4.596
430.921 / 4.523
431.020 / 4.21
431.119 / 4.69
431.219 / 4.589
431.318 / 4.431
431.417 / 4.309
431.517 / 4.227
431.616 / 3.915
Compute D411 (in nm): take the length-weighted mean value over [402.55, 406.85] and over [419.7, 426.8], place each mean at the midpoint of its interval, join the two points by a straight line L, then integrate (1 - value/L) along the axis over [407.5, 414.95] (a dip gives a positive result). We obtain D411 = 0.48 nm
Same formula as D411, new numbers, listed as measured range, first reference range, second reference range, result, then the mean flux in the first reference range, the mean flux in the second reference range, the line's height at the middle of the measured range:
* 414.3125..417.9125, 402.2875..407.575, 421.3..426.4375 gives 0.04 nm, 4.51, 4.48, 4.5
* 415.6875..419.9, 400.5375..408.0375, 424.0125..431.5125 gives 0.05 nm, 4.57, 4.44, 4.5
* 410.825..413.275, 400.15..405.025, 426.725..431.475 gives 0.16 nm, 4.69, 4.37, 4.58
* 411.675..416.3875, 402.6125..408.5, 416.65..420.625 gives 0.04 nm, 4.49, 4.46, 4.47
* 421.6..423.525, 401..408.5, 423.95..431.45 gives 0.02 nm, 4.56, 4.44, 4.47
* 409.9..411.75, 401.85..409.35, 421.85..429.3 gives 0.39 nm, 4.52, 4.46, 4.51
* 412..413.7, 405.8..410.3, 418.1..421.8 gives -0.03 nm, 4.27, 4.46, 4.35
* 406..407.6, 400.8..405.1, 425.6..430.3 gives 0.12 nm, 4.67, 4.41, 4.63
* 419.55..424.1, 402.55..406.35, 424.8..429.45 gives 0.04 nm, 4.56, 4.43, 4.46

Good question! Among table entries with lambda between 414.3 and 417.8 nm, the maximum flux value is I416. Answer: 4.895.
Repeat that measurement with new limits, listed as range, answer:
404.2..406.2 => 5.237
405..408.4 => 4.979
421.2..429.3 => 5.28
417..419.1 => 4.974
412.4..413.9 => 4.986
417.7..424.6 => 5.26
